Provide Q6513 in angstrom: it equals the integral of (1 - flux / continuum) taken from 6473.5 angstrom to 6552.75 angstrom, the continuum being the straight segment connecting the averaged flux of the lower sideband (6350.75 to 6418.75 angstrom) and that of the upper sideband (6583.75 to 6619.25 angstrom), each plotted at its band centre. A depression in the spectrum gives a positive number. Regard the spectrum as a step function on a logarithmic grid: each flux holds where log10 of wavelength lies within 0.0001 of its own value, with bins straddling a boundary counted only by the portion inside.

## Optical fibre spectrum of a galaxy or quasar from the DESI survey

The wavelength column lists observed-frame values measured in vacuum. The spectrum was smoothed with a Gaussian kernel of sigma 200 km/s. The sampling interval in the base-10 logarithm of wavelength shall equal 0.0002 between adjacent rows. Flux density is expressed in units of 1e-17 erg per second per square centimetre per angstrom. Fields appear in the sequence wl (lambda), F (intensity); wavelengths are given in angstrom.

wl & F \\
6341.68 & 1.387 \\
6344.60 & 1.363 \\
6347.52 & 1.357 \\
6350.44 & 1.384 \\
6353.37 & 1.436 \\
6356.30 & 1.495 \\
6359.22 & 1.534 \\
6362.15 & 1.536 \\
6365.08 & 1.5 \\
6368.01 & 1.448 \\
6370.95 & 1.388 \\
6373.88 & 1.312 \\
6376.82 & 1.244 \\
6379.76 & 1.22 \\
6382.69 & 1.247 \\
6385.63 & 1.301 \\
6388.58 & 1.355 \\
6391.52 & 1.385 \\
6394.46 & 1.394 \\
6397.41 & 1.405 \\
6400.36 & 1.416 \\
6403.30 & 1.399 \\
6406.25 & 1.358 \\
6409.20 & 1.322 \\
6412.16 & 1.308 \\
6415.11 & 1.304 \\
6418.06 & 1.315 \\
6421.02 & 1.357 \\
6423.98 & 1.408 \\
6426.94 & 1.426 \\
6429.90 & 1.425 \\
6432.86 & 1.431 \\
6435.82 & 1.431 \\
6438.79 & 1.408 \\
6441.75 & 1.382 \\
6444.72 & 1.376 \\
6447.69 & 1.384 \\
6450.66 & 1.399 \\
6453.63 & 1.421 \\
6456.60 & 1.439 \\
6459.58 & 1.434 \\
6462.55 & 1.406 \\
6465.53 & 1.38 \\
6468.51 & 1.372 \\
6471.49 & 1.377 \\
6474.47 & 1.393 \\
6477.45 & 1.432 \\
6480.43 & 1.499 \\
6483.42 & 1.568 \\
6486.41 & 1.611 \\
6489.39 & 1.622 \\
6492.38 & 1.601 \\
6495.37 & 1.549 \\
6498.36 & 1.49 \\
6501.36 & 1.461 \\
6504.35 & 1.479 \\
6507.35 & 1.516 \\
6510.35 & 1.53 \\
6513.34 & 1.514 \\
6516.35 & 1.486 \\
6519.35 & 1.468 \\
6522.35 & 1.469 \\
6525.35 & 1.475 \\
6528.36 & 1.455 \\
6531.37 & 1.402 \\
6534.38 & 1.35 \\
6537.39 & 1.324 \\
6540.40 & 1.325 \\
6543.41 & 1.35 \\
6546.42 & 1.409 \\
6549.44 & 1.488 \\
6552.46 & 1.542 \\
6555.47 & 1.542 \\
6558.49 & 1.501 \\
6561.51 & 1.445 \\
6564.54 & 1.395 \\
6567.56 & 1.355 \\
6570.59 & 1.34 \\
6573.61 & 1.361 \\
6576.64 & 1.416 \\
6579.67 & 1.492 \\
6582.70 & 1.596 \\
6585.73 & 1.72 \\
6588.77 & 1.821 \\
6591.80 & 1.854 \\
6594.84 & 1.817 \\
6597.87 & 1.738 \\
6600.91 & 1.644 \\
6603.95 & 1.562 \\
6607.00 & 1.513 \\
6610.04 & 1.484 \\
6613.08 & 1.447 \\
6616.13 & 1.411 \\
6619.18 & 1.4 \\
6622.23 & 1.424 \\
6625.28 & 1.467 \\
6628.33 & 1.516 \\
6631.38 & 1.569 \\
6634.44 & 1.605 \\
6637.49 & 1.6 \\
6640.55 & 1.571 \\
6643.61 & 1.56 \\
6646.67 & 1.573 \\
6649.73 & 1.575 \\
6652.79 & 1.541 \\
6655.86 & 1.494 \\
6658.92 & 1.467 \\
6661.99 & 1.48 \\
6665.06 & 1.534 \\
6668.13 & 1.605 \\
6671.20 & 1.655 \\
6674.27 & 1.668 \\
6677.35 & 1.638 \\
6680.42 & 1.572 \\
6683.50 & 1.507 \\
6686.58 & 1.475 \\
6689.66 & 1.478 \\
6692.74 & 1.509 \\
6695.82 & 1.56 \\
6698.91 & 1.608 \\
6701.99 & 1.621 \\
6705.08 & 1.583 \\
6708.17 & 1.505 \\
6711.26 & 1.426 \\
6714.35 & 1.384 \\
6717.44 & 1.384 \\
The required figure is 2.5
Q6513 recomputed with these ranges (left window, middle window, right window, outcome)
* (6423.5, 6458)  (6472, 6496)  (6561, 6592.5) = -1.3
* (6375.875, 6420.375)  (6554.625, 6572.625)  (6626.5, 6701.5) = 0.6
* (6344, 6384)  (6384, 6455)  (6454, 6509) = 2.6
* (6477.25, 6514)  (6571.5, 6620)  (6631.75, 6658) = -0.8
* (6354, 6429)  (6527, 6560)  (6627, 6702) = 1.2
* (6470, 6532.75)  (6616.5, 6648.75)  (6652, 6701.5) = 0.3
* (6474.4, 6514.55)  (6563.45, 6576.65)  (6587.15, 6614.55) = 2.0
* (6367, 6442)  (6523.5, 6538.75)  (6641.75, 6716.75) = 0.4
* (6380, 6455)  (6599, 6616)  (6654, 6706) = -0.2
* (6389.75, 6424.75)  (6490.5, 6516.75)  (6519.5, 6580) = -2.1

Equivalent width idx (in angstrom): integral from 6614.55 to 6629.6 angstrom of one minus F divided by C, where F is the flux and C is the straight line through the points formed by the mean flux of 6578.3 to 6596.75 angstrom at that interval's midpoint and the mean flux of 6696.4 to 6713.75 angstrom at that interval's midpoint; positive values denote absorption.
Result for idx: 2.0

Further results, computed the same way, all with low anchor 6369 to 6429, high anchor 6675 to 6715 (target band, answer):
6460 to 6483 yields -0.4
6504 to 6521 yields -1.0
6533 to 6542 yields 0.6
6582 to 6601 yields -3.7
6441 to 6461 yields -0.4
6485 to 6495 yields -1.4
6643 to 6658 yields -0.4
